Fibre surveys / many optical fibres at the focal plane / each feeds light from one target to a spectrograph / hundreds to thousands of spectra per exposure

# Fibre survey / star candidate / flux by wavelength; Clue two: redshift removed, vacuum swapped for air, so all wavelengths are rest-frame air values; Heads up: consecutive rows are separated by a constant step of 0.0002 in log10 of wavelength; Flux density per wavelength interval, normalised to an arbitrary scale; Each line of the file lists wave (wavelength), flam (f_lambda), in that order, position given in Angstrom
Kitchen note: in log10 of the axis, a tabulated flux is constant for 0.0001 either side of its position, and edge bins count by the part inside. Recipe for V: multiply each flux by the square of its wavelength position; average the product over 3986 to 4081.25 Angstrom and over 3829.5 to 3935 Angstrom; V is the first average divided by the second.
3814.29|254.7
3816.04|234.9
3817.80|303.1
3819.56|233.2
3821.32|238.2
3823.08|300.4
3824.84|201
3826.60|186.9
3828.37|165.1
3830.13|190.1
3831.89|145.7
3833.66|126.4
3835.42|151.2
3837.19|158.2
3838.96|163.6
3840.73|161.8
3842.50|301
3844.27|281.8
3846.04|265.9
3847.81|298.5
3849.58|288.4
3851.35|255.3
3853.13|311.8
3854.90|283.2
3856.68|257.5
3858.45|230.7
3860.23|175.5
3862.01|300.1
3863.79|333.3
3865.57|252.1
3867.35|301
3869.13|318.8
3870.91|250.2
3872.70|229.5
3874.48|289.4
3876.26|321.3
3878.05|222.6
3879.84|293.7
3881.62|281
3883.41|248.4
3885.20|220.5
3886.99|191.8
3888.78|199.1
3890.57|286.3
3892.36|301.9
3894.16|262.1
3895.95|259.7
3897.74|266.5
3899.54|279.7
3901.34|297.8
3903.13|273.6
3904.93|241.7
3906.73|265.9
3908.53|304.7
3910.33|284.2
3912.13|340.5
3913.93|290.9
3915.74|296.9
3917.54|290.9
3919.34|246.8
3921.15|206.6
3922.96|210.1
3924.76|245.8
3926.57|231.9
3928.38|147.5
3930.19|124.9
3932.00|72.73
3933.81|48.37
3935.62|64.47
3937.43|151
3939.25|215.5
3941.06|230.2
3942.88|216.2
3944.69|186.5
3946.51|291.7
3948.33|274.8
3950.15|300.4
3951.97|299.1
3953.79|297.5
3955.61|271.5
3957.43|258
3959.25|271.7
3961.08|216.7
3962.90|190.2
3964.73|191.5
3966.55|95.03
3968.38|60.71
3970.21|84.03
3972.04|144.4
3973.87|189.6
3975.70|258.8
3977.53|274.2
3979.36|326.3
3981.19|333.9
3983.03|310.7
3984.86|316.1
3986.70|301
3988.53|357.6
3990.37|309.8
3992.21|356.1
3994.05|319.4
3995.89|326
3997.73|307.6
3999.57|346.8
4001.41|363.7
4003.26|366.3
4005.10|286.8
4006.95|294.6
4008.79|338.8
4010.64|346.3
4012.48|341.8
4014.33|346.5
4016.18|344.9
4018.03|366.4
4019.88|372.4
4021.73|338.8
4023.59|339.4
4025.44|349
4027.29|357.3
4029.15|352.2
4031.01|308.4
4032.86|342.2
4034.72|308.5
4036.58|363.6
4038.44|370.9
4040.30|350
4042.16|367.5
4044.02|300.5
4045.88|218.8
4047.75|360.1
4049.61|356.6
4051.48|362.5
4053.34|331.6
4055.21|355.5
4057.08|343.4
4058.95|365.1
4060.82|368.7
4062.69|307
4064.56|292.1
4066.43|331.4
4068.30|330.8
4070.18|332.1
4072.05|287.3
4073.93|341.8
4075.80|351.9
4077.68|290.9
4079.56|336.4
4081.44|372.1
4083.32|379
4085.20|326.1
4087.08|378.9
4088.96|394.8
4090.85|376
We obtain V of 1.5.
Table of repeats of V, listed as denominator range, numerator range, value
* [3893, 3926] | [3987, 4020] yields 1.31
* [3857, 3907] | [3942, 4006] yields 1.06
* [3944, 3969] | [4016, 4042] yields 1.56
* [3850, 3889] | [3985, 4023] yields 1.37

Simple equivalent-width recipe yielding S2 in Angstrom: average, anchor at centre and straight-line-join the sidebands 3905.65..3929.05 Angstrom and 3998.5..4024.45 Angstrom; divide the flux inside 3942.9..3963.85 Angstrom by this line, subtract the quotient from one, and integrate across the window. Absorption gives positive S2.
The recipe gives 2.4 Angstrom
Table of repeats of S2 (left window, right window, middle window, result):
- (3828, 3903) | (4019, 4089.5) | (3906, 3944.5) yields 8.9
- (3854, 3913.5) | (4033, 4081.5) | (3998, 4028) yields -2.4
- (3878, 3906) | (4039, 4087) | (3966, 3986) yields 5.2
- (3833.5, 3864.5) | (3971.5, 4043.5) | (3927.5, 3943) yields 8.1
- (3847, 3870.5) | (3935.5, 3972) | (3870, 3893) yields 0.4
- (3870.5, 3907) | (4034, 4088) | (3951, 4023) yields 4.8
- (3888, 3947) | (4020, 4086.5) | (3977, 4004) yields -3.7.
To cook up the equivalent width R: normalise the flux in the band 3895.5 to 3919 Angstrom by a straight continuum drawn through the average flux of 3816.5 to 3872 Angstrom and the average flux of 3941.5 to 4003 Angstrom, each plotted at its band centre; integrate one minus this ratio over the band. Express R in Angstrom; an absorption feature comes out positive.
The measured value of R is -3.0 Angstrom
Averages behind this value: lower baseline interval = 240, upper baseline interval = 263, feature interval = 284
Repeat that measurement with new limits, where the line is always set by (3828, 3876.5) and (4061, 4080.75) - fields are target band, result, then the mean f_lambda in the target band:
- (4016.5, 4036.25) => -2.4 Angstrom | 344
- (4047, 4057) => -1.2 Angstrom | 352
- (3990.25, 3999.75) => -1.0 Angstrom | 328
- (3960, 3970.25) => 5.0 Angstrom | 146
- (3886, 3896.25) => 0.3 Angstrom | 249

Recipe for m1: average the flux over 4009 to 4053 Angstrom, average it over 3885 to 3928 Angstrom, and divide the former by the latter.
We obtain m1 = 1.3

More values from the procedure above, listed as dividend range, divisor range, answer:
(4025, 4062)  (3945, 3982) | 1.48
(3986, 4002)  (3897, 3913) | 1.17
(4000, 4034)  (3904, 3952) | 1.53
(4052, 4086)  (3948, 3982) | 1.48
